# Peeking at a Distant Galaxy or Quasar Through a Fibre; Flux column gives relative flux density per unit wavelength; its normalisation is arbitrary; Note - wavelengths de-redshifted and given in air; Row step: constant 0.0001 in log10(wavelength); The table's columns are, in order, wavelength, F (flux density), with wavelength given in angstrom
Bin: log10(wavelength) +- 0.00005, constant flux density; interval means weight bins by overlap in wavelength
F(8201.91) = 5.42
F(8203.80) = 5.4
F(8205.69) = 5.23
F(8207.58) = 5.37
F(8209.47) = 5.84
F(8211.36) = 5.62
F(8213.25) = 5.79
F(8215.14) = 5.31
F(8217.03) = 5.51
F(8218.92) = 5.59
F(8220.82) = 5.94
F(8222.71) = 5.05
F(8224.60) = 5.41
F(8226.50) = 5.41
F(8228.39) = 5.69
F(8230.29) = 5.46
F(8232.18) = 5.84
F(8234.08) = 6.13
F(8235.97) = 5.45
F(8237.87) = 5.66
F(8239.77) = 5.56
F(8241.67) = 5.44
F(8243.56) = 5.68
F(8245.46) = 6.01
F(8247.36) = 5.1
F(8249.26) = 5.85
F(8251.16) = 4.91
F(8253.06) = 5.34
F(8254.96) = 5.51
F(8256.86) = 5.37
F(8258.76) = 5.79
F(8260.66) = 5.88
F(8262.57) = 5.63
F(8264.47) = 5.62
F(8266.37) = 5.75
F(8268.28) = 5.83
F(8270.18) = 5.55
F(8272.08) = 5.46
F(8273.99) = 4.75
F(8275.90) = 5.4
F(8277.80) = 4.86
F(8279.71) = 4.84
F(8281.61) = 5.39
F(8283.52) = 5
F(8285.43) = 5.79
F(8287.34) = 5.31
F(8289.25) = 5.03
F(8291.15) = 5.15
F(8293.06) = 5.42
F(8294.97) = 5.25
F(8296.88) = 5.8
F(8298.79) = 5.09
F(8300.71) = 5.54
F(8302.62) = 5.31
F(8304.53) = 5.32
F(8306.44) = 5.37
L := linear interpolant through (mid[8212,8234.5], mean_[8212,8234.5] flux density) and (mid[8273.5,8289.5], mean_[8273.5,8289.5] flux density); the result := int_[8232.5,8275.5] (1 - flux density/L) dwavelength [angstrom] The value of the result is -1.6 angstrom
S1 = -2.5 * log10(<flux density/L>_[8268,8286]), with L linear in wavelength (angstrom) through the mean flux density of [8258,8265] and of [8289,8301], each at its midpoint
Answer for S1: 0.058 mag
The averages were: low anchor 5.73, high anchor 5.33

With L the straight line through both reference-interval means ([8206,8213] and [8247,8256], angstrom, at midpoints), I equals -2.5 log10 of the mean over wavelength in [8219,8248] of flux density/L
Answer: -0.03 mag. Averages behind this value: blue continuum 5.59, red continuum 5.36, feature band 5.59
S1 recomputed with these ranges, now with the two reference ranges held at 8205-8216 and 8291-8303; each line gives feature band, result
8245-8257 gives 0.01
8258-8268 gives -0.06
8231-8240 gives -0.05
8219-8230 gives 0.00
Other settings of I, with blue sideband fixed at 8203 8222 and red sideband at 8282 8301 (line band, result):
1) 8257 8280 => -0.013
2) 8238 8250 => -0.027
